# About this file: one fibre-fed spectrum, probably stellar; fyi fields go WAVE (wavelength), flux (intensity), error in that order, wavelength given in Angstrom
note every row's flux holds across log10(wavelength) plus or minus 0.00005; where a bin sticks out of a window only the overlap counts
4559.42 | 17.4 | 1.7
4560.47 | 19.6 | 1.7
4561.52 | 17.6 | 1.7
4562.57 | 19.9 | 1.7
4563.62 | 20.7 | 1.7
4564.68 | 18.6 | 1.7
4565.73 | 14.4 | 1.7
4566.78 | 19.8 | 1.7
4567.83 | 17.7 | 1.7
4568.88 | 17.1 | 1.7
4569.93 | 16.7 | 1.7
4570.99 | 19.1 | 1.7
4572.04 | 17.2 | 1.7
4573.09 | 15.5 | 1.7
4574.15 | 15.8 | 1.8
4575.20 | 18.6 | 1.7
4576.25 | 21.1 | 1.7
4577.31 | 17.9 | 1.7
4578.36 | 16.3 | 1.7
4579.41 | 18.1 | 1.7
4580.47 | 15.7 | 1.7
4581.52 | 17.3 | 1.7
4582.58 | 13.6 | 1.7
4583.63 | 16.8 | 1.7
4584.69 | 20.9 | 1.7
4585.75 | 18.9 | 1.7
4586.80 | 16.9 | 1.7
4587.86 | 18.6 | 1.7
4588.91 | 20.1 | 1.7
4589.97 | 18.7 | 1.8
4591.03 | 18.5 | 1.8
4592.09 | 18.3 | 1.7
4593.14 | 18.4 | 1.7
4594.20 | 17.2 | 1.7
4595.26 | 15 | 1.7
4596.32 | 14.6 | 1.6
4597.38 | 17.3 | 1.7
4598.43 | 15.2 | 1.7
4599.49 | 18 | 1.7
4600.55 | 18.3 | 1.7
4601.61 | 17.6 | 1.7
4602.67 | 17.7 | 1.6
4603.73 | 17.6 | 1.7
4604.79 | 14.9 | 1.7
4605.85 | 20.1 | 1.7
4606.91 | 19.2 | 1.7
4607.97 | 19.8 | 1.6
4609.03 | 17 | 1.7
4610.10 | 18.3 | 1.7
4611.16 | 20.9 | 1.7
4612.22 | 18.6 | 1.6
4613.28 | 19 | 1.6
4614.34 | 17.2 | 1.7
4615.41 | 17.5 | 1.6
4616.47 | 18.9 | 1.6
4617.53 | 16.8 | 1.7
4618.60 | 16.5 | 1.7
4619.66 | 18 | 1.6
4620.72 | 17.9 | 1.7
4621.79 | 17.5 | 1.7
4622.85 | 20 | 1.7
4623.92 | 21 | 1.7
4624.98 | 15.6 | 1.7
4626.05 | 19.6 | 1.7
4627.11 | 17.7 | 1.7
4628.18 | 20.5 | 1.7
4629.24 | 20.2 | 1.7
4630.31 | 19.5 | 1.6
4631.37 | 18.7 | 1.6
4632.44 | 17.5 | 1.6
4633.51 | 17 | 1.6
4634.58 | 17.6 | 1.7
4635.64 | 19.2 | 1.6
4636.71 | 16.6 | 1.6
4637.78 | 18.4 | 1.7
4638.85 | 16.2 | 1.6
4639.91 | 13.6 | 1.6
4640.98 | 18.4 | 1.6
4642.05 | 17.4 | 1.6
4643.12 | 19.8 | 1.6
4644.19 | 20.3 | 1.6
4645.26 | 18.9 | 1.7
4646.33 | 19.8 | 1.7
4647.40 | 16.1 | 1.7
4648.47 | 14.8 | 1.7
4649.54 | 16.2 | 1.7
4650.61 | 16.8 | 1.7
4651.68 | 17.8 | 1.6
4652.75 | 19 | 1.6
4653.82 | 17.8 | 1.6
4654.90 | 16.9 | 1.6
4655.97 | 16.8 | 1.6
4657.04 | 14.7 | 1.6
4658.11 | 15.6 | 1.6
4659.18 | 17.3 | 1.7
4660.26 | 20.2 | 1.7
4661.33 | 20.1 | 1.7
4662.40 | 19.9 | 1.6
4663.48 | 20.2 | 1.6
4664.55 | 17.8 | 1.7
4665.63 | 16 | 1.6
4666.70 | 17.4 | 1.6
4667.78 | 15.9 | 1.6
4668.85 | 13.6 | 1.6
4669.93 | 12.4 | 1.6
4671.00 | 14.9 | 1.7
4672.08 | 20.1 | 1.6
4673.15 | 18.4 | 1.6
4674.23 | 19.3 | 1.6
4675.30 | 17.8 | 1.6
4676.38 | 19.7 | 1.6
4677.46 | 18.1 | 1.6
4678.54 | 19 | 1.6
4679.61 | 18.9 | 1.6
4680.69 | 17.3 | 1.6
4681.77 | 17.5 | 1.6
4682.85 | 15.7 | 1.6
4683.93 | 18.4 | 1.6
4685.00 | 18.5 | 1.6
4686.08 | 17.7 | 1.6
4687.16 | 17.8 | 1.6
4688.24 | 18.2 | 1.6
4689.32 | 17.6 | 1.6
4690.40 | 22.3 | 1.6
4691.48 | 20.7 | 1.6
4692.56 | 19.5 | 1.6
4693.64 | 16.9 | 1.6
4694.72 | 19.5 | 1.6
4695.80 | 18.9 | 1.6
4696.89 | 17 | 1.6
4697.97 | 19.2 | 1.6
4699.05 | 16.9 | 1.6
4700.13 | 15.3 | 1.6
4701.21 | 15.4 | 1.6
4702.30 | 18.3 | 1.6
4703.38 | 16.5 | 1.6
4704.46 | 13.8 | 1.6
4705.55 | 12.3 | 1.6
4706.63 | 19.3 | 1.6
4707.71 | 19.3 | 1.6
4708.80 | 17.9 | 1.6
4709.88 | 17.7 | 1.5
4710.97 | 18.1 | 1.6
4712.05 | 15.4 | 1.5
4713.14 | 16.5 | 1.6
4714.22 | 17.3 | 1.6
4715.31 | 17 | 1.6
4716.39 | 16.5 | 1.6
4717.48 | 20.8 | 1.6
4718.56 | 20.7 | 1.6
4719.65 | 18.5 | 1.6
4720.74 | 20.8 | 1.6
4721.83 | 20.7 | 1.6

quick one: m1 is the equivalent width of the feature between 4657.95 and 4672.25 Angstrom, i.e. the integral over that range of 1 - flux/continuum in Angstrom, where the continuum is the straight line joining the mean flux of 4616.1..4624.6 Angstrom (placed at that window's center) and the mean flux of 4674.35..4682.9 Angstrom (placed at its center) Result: 0.8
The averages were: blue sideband 18.3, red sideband 18.2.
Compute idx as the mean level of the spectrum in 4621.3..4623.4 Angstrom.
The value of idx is 18.8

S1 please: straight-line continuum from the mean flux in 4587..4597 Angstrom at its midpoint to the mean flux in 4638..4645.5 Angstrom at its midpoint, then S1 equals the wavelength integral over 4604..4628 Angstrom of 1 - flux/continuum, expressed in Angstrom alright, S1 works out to -0.78 Angstrom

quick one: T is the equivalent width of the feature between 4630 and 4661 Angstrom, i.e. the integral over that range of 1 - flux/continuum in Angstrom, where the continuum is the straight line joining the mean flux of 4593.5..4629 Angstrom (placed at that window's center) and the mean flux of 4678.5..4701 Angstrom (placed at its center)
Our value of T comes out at 0.8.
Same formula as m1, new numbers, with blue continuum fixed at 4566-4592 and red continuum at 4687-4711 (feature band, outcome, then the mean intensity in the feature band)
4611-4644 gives -0.76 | 18.2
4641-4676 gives 0.45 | 17.5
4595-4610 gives 0.32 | 17.4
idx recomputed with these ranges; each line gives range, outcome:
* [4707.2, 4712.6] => 17.6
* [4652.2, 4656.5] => 17.6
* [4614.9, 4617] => 18.2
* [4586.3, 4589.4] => 18.5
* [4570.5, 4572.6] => 18.1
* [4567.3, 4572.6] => 17.6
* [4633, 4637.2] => 17.6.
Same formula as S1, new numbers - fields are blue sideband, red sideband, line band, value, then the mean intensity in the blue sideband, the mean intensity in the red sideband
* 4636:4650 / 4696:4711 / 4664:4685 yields -0.2 Angstrom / 17.4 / 16.9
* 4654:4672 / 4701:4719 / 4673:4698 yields -2.0 Angstrom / 16.9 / 17.2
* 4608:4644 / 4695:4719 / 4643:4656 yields 0.1 Angstrom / 18.2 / 17.3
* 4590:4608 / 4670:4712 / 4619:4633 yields -0.9 Angstrom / 17.5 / 17.8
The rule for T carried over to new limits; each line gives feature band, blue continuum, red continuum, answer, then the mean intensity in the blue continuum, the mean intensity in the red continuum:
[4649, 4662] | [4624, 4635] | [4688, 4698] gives 0.86 Angstrom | 18.5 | 19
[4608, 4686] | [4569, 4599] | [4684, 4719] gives -1.03 Angstrom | 17.4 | 17.8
